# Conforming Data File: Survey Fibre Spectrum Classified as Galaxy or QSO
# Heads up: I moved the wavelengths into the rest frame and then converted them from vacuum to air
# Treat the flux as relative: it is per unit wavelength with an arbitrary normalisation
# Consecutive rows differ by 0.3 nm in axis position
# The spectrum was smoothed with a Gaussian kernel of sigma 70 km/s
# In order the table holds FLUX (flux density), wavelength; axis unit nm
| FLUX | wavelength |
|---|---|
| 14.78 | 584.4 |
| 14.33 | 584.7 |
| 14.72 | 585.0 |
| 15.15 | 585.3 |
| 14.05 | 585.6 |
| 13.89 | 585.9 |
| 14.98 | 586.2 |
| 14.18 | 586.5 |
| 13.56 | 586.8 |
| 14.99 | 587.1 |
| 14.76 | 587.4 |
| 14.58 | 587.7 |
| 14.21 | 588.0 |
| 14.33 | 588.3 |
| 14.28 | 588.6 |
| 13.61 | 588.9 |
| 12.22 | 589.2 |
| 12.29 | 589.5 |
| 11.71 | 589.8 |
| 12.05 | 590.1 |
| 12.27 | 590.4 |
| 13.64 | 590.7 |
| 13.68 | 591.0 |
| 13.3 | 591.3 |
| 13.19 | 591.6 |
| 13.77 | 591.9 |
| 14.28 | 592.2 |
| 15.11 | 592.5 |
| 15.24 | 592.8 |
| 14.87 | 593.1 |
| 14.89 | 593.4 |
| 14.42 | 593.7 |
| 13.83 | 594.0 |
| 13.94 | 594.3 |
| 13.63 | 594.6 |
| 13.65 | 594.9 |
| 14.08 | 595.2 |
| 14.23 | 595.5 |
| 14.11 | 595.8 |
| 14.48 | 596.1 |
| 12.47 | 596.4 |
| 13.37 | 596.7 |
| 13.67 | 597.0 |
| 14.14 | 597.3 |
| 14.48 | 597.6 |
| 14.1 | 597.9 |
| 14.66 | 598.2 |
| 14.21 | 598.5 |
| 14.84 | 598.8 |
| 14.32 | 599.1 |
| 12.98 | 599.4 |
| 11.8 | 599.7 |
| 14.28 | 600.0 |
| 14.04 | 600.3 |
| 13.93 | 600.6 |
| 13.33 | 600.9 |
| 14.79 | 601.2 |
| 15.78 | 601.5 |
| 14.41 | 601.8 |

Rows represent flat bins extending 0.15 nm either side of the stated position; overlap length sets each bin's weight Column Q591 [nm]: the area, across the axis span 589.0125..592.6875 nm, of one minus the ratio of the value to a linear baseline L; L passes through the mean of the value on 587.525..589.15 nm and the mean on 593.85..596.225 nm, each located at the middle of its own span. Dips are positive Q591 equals 0.23 nm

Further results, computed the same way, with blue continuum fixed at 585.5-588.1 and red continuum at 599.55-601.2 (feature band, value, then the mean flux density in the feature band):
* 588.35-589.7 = 0.10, 13.1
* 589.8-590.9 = 0.12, 12.6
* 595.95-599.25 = -0.08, 14.1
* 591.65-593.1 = -0.05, 14.5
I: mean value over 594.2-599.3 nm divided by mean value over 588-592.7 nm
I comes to 1.05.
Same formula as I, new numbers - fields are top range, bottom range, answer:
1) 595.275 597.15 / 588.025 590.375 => 1.06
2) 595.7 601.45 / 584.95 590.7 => 1.01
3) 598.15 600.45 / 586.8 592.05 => 1.03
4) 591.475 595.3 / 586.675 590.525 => 1.06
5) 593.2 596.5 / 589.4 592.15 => 1.08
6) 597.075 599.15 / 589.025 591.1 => 1.15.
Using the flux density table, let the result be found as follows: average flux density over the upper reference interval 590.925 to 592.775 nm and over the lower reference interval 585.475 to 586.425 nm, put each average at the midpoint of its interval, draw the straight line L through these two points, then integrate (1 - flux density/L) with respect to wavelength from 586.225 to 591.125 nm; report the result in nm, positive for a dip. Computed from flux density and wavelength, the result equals 0.21 nm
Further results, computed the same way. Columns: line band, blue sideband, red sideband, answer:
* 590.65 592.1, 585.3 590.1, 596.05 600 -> 0.03 nm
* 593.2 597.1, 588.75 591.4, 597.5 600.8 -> -0.15 nm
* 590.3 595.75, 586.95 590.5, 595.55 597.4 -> -0.17 nm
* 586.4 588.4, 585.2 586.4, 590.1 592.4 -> -0.03 nm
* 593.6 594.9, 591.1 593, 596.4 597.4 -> 0.00 nm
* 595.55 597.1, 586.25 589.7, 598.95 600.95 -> 0.00 nm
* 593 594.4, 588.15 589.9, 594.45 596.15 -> -0.06 nm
